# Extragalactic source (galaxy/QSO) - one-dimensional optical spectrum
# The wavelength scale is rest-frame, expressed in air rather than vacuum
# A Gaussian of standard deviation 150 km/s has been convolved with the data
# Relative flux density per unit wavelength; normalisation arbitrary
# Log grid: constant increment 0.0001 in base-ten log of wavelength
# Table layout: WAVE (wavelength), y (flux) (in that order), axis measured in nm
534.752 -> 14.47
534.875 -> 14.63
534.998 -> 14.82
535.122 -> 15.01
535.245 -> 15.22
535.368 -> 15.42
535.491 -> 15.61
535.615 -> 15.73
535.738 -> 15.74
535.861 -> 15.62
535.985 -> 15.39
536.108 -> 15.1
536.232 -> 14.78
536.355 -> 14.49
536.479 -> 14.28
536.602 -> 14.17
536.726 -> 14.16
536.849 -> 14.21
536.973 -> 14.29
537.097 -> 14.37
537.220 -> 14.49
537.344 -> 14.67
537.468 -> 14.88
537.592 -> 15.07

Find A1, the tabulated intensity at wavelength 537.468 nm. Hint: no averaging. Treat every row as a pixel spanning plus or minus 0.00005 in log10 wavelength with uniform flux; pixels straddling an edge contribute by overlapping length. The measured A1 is 14.88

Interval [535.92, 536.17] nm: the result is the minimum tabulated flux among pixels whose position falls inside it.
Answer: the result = 15.1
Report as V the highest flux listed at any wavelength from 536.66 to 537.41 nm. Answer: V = 14.67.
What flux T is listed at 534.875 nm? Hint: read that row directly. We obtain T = 14.63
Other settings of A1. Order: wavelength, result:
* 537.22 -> 14.49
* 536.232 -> 14.78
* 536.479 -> 14.28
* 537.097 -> 14.37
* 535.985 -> 15.39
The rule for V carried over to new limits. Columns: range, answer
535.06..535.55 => 15.61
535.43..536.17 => 15.74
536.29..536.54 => 14.49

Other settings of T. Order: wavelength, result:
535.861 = 15.62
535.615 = 15.73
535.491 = 15.61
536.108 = 15.1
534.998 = 14.82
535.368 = 15.42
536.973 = 14.29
